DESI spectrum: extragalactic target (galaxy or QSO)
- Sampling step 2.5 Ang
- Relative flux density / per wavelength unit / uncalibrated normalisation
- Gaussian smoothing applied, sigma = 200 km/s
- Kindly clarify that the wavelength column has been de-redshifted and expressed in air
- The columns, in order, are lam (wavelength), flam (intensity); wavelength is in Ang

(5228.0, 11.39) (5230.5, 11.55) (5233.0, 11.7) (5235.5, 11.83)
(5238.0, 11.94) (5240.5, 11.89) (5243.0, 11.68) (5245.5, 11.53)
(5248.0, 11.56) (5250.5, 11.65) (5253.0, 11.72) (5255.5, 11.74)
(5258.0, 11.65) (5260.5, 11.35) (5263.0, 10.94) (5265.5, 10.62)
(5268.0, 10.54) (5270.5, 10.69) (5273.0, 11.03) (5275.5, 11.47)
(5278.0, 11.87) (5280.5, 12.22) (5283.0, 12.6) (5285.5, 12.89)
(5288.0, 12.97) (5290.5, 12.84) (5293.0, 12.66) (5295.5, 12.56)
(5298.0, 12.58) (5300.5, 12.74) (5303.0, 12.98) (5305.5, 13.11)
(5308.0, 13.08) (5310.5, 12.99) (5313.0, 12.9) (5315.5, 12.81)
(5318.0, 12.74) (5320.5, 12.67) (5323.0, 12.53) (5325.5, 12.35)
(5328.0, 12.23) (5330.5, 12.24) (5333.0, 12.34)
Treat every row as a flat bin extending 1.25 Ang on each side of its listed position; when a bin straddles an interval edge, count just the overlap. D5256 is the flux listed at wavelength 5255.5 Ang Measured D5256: 11.74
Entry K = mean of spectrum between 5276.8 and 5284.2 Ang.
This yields 12.2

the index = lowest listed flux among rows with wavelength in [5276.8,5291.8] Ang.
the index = 11.87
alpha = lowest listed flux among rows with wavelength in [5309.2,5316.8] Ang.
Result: 12.81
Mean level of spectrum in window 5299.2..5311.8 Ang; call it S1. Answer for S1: 13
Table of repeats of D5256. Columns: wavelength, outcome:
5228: 11.39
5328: 12.23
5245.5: 11.53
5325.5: 12.35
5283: 12.6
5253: 11.72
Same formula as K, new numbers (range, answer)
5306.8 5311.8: 13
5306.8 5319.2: 12.9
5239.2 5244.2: 11.8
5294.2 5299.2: 12.6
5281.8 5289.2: 12.8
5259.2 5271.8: 10.8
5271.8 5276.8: 11.3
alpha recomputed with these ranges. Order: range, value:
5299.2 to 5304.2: 12.74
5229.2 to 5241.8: 11.55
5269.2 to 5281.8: 10.69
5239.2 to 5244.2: 11.68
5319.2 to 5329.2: 12.23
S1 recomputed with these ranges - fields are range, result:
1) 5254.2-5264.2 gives 11.4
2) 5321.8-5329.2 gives 12.4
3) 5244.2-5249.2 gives 11.5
